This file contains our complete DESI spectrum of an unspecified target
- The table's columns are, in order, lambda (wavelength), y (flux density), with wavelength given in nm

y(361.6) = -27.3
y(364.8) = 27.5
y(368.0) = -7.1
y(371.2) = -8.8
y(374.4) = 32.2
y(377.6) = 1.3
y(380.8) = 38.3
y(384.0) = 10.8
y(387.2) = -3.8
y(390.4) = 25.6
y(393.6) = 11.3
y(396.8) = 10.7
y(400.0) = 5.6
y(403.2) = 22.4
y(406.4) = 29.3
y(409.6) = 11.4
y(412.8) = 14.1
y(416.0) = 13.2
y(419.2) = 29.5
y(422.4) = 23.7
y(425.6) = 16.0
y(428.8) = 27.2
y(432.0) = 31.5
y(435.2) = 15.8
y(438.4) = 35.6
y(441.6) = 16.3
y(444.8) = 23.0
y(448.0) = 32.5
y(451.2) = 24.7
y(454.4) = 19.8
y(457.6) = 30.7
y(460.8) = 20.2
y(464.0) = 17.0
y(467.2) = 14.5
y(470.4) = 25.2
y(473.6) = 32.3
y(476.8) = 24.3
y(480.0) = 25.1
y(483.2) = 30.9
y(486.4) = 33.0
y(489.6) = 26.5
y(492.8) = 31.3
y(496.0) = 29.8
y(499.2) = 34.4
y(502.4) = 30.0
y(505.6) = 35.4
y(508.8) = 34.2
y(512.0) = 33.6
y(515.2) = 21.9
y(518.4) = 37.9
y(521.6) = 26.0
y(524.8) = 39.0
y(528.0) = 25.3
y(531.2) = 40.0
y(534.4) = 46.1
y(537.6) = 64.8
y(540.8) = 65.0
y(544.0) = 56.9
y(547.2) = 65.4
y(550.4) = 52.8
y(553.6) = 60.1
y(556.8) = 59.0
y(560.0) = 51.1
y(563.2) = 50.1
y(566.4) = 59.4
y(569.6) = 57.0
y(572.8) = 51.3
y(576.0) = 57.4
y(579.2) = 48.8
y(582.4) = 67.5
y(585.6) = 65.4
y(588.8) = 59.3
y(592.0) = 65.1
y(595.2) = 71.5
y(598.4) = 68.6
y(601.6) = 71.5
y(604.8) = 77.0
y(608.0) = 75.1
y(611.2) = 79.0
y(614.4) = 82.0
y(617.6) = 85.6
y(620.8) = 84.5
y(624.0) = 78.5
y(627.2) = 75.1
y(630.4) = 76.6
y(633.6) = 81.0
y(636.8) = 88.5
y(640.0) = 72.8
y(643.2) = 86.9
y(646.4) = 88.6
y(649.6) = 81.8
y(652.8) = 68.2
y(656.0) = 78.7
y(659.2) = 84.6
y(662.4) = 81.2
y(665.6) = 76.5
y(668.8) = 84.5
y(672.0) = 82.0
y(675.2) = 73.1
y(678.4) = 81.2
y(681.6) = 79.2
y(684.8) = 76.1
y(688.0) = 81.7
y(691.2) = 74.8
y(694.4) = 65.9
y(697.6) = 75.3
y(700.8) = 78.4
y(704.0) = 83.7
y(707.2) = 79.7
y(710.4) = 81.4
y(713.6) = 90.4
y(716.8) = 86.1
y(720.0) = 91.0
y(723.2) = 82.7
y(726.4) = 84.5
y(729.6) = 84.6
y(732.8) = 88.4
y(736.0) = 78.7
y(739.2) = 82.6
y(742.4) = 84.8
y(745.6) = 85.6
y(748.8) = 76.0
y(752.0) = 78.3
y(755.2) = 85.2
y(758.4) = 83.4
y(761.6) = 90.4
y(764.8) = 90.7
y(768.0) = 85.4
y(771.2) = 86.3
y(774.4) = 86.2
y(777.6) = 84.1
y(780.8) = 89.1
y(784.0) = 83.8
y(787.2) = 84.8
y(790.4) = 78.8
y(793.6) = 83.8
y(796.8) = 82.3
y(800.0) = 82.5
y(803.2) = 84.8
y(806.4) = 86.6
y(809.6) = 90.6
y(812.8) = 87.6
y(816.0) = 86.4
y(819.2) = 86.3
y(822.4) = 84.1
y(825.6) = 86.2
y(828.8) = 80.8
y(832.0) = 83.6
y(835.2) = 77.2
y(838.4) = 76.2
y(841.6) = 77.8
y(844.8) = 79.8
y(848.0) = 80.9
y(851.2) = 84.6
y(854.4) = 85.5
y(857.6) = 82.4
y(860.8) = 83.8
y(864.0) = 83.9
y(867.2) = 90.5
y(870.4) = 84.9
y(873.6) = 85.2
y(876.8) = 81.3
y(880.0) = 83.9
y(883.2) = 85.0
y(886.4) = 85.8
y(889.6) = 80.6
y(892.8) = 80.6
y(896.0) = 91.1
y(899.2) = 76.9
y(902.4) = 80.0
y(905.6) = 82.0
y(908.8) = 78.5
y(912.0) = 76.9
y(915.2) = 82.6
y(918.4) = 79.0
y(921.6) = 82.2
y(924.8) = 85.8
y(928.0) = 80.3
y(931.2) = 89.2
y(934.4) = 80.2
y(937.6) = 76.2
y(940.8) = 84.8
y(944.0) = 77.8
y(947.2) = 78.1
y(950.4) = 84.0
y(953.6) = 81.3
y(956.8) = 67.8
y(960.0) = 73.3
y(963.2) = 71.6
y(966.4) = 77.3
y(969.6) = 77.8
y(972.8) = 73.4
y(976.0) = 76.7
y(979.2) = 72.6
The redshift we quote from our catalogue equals 0.342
